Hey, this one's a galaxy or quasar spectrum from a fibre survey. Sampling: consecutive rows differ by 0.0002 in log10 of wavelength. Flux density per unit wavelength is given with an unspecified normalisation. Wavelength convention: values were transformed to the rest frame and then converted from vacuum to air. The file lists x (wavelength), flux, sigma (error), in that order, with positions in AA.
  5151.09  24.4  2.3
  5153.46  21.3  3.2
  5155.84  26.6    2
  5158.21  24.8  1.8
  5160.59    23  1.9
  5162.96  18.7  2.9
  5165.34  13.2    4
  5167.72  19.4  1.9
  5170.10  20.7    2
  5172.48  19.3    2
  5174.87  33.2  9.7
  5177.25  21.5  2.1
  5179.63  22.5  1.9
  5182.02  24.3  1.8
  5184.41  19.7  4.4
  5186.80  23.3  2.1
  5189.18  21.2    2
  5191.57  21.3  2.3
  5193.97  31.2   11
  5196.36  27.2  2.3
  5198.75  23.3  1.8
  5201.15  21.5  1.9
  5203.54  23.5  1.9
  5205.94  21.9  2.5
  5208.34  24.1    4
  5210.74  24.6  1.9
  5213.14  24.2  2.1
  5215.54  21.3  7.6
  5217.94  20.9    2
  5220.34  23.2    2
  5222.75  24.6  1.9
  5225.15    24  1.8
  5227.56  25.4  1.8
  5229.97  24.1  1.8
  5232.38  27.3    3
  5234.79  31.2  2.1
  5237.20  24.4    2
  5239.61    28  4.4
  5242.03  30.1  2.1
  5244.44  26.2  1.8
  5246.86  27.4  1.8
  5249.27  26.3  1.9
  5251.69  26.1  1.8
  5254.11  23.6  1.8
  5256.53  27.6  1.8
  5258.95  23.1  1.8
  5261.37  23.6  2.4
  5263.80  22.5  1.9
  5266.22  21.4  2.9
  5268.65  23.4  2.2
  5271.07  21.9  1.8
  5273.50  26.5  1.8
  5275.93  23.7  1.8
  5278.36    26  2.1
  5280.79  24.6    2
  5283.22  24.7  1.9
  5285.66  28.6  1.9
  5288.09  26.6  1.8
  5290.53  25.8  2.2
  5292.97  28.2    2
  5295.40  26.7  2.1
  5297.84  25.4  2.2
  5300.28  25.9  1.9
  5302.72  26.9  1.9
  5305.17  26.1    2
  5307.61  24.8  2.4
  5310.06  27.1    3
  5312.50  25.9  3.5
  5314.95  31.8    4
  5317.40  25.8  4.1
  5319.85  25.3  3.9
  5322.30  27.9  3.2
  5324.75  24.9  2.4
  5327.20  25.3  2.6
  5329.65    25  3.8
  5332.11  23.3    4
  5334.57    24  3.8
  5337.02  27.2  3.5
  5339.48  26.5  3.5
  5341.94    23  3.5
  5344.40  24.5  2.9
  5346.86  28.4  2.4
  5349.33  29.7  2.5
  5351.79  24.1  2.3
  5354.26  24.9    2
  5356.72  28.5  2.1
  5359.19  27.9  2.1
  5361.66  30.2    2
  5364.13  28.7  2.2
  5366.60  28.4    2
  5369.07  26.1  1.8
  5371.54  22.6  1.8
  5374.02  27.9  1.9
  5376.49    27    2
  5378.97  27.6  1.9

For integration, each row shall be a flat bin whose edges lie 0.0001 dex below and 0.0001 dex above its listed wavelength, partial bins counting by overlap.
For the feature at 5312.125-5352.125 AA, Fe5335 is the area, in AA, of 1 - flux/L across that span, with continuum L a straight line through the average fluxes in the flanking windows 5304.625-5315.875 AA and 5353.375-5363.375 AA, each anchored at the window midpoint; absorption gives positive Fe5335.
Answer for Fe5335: 2.1 AA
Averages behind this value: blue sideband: 27.1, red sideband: 28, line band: 26.1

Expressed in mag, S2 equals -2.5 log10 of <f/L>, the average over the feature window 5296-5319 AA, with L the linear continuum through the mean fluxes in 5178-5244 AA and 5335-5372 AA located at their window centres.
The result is -0.03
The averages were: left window 24.4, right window 26.7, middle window 26.6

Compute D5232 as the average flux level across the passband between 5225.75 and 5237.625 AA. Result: 26.5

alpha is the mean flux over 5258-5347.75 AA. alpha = 25.5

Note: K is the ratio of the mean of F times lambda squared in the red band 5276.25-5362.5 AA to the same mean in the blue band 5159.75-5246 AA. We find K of 1.2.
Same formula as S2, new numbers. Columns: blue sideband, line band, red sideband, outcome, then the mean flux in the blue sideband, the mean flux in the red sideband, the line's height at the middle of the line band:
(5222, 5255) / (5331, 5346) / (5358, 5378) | 0.095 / 26.4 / 27.4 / 27.1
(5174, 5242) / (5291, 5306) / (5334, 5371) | -0.025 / 24.4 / 26.8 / 25.9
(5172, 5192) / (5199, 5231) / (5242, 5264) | 0.042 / 23.1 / 25.6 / 24.2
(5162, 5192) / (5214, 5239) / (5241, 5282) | -0.055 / 21.4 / 24.9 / 23.5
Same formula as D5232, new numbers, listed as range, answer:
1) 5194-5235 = 24.3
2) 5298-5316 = 26.8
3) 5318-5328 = 25.9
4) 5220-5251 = 26.4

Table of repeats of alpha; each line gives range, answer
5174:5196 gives 24.2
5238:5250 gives 27.5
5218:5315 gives 25.6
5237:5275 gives 25.1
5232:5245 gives 28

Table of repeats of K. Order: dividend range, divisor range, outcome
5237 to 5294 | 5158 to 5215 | 1.15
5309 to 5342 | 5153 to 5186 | 1.25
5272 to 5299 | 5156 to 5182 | 1.24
